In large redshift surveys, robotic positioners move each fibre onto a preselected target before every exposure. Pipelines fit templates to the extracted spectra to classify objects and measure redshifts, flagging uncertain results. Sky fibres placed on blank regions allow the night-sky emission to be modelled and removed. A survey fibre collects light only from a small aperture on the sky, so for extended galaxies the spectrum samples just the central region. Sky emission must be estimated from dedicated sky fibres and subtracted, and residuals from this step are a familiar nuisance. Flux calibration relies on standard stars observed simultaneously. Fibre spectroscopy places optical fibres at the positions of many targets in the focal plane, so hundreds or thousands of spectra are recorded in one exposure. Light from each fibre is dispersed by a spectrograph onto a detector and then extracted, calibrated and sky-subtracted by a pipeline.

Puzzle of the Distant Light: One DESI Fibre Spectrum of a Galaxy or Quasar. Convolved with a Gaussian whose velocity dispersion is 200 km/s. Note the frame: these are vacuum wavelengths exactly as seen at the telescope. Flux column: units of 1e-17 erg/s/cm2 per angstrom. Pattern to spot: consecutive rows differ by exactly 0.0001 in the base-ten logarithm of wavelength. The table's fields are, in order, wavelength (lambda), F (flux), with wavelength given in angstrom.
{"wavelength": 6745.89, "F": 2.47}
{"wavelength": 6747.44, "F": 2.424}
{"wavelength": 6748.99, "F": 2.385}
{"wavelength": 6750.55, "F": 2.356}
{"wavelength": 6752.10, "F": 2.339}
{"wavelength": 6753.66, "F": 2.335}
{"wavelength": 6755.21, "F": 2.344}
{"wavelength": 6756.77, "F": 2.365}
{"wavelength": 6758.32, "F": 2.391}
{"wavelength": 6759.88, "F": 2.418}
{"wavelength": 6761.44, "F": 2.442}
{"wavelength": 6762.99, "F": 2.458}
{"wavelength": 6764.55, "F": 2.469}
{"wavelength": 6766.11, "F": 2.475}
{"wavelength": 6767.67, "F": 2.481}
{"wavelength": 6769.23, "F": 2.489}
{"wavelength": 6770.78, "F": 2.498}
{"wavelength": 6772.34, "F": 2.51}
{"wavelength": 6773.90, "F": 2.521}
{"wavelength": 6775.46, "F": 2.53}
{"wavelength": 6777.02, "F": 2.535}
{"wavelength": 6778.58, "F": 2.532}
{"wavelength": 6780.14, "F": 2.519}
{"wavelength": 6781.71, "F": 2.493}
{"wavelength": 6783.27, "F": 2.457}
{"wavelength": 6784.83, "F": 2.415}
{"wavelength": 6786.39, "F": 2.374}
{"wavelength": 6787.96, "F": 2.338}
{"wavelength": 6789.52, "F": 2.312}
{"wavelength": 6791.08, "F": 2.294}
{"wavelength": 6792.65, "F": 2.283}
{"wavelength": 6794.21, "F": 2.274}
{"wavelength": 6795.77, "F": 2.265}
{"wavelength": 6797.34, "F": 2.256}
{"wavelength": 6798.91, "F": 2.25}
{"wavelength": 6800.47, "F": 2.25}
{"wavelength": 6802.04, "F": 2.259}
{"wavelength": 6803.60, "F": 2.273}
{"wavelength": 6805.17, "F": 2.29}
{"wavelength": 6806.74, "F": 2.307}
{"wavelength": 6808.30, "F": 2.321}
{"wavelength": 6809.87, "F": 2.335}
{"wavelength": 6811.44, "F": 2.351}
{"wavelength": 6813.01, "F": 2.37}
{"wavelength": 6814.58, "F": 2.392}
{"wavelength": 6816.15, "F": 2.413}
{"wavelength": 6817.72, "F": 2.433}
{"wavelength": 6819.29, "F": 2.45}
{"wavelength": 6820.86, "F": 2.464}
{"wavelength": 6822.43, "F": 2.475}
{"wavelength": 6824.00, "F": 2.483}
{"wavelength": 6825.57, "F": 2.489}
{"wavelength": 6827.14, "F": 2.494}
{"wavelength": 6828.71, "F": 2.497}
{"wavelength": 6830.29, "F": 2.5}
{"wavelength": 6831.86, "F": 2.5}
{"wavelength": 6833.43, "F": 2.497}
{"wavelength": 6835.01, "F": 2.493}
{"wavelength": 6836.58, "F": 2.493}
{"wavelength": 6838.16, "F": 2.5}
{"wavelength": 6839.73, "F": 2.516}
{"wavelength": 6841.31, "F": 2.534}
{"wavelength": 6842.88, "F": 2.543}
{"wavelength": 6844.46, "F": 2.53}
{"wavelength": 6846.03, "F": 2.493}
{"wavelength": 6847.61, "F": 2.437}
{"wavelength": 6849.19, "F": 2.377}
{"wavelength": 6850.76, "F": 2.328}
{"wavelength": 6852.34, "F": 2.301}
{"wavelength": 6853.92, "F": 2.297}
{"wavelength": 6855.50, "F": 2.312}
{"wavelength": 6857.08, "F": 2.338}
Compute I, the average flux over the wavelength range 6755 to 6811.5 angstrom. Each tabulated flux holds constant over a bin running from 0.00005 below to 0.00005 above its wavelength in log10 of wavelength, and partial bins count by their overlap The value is 2.39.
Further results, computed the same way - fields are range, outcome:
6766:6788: 2.48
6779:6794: 2.39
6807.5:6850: 2.46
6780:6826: 2.36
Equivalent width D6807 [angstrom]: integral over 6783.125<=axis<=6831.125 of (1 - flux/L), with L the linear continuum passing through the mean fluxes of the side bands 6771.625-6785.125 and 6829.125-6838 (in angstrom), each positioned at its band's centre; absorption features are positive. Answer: 2.56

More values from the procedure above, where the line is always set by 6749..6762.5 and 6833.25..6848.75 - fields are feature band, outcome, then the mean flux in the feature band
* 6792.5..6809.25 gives 1.1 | 2.28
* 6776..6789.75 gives -0.2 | 2.45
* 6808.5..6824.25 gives 0.3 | 2.41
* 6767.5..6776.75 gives -0.4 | 2.51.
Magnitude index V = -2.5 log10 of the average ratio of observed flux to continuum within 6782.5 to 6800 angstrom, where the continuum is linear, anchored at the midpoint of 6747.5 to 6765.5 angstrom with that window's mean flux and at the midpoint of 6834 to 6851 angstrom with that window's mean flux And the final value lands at 0.05 mag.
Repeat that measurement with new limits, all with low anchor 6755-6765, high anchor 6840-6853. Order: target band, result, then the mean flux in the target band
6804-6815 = 0.046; 2.33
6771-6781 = -0.044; 2.52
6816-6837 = -0.018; 2.48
